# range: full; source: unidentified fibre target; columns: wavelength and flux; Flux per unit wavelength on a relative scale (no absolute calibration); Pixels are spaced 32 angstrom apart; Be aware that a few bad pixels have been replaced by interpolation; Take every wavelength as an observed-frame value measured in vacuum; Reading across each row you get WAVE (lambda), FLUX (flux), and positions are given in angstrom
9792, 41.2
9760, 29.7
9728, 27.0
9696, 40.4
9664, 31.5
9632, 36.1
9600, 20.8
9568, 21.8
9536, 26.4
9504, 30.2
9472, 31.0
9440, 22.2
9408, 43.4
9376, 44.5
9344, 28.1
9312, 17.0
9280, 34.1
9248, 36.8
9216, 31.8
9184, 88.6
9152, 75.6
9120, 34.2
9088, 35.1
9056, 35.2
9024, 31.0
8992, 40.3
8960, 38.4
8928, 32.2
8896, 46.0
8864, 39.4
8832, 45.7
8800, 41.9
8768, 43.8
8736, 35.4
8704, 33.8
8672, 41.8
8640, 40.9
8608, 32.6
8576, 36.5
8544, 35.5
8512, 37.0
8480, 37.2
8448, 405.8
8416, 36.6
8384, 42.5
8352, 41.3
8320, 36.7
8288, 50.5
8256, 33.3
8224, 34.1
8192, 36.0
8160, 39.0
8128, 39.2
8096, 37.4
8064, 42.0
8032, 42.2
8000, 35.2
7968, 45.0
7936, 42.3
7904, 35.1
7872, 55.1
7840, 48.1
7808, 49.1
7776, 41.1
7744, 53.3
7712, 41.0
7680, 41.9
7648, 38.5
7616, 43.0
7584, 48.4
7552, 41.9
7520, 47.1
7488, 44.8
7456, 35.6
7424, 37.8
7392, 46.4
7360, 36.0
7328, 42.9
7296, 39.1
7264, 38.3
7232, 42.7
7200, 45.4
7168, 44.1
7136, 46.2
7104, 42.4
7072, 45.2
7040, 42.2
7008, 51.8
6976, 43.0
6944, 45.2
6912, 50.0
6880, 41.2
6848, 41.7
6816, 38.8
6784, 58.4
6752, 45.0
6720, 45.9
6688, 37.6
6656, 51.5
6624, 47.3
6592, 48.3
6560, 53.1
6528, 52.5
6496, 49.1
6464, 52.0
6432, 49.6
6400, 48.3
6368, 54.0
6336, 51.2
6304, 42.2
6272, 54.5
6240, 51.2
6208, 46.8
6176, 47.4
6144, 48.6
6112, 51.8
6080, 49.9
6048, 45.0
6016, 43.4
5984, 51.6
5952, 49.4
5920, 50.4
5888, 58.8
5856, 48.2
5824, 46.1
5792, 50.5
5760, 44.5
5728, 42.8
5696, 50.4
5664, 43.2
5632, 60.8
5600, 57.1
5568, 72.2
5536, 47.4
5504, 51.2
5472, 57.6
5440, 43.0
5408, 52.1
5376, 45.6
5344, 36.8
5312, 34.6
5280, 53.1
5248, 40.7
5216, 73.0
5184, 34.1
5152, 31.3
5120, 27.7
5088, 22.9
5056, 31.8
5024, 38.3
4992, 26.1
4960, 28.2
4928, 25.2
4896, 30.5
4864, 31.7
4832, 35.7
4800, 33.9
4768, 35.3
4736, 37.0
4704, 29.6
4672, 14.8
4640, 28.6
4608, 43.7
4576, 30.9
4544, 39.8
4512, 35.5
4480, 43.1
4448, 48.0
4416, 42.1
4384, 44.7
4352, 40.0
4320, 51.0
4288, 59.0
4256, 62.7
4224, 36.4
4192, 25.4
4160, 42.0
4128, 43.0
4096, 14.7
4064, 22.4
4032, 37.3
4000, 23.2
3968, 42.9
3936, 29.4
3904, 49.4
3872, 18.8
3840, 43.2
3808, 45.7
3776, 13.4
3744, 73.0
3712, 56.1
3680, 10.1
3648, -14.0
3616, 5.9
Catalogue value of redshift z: 0.40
